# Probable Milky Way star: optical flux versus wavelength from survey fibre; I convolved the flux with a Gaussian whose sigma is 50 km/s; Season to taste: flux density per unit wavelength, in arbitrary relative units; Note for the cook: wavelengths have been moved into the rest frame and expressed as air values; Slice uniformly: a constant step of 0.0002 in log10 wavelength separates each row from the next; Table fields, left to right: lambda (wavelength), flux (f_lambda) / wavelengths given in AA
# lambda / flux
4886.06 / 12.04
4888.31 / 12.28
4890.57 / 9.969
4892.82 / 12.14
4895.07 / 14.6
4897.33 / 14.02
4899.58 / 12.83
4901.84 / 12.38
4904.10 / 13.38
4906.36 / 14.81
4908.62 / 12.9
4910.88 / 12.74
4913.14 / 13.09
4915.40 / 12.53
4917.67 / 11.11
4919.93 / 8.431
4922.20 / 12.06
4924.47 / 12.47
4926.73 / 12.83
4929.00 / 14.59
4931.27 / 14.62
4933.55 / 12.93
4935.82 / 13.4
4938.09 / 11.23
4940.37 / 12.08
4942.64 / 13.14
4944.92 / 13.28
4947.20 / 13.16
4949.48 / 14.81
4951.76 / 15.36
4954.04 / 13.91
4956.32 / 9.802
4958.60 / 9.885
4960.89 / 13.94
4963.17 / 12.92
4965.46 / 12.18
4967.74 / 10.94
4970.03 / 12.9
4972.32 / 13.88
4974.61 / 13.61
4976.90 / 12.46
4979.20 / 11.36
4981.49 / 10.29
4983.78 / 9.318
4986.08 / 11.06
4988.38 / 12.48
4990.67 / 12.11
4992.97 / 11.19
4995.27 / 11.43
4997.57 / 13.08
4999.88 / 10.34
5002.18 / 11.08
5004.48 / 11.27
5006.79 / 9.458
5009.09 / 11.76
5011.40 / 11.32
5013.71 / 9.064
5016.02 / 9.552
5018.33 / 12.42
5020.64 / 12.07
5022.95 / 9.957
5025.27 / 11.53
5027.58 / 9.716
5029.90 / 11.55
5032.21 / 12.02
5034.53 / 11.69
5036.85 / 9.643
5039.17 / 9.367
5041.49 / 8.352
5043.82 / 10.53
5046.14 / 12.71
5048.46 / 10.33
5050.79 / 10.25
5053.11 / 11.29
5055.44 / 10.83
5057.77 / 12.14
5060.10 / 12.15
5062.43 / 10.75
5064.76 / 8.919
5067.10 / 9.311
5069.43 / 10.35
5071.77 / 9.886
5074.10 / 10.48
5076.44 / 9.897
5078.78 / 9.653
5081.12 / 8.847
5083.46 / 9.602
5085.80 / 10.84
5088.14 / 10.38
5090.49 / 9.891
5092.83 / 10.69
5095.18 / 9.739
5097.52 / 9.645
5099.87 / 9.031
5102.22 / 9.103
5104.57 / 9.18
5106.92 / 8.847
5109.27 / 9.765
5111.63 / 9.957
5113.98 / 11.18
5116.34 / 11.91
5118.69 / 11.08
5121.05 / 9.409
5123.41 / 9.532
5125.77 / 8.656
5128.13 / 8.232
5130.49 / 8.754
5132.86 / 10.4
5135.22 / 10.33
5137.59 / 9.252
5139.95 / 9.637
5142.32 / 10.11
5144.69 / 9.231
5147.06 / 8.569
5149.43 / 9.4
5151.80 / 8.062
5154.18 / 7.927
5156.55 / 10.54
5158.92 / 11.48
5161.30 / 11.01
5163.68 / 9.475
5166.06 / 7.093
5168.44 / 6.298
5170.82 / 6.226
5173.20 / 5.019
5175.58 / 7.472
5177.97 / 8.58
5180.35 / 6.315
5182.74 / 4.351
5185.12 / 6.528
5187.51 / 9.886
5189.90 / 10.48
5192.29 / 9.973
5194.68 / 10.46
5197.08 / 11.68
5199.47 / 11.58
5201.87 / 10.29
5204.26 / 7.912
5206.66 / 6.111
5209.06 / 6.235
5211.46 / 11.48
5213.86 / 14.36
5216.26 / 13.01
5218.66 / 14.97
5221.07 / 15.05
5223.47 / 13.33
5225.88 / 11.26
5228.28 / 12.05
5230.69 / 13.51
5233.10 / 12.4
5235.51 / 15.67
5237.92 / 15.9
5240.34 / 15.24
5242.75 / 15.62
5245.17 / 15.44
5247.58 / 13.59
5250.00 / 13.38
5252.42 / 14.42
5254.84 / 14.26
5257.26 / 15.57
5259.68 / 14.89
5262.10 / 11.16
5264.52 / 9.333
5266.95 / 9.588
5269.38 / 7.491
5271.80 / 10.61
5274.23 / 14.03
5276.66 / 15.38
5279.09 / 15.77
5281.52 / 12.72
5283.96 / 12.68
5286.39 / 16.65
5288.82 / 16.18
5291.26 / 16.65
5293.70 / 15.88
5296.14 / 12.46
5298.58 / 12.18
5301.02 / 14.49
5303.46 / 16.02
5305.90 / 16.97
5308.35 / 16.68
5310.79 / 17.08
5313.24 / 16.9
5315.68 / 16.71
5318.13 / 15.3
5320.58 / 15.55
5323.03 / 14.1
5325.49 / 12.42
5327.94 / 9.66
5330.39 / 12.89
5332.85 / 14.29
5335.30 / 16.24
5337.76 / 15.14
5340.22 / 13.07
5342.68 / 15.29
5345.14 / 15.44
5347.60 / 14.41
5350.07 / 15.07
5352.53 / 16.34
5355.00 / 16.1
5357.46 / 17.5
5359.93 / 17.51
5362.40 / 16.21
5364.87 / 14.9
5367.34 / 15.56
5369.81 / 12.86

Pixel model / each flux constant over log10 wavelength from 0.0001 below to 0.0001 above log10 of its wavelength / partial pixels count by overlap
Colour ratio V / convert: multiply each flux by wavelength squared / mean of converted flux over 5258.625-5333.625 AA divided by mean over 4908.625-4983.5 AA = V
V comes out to 1.3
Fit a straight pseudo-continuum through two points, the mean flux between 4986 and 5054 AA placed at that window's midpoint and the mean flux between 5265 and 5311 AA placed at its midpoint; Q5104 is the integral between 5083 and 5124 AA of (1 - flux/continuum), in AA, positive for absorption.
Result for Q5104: 6.6 AA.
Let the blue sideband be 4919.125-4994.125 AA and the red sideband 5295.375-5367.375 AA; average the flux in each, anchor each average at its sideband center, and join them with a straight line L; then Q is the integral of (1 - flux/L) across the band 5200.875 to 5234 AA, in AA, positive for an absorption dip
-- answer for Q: 6.29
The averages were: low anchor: 12.4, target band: 11.6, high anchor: 15.1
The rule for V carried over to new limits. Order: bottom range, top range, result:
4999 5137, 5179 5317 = 1.34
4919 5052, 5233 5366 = 1.40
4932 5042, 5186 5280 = 1.17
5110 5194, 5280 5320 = 1.82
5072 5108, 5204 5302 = 1.45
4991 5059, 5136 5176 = 0.84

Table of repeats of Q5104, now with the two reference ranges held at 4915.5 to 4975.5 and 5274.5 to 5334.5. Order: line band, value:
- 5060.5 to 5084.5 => 6.4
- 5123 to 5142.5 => 6.2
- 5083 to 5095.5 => 3.0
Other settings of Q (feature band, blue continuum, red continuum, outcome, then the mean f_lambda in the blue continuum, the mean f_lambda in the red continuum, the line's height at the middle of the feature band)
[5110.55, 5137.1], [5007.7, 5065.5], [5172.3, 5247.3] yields 2.5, 10.8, 11.1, 11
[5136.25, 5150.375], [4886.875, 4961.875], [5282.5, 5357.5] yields 4.7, 12.7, 15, 14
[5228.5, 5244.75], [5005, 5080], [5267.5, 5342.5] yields -1.5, 10.6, 14.4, 13.4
